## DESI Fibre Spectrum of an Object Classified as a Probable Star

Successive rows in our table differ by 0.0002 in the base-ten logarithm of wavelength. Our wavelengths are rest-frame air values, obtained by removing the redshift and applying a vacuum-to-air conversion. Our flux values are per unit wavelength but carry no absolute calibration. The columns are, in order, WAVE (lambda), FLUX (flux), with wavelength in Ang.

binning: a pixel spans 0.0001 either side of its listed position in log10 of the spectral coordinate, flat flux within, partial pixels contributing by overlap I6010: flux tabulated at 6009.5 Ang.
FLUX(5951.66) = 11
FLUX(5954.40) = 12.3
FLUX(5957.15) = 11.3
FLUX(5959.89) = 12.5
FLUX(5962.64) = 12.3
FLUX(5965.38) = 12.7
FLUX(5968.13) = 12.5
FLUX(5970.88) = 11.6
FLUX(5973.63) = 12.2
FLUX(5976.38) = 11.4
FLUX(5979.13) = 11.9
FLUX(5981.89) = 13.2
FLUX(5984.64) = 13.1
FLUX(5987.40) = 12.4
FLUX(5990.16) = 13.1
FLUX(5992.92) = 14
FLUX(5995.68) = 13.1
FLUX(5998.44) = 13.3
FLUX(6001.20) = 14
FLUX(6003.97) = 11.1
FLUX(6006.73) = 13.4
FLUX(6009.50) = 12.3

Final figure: 12.3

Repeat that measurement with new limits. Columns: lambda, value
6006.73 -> 13.4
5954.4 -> 12.3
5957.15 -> 11.3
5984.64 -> 13.1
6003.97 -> 11.1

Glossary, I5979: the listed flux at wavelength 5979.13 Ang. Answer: 11.9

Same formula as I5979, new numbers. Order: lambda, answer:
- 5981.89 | 13.2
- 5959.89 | 12.5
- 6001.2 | 14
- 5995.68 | 13.1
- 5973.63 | 12.2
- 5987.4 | 12.4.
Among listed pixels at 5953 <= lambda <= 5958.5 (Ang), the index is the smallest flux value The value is 11.3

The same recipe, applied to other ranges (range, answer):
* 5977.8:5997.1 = 11.9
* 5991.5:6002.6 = 13.1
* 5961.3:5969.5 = 12.3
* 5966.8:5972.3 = 11.6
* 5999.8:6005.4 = 11.1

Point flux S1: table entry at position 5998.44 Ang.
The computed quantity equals 13.3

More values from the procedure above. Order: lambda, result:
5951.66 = 11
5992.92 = 14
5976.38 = 11.4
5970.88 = 11.6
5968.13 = 12.5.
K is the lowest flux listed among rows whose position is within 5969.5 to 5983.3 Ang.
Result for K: 11.4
